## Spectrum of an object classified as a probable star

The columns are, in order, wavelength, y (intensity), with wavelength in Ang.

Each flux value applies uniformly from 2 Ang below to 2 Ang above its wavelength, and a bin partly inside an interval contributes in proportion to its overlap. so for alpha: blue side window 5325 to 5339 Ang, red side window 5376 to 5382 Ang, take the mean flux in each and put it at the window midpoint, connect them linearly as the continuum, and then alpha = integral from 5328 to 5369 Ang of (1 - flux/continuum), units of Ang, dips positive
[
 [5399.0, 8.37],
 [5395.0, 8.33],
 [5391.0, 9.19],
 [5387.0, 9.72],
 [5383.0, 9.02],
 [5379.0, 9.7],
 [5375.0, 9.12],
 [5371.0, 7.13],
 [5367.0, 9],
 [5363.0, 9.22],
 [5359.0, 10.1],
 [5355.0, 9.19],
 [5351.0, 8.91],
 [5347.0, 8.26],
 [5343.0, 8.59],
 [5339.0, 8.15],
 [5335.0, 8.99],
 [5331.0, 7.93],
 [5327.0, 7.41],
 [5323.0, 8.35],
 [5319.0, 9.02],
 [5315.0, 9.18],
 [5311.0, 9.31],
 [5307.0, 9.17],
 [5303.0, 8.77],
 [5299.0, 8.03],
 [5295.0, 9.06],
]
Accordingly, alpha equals -0.9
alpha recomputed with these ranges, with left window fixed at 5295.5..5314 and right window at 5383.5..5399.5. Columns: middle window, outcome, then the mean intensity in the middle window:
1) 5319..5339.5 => 1.5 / 8.25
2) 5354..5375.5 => 0.0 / 8.94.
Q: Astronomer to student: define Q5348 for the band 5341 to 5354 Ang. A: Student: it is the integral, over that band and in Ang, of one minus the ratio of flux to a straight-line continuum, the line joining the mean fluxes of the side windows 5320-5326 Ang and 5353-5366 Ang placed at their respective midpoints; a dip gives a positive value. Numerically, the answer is 0.7 Ang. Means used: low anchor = 8.3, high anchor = 9.46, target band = 8.63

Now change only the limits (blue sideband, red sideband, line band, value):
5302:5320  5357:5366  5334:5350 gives 1.55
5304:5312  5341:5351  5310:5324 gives 0.06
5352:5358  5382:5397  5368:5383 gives 0.71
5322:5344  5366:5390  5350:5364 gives -1.28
